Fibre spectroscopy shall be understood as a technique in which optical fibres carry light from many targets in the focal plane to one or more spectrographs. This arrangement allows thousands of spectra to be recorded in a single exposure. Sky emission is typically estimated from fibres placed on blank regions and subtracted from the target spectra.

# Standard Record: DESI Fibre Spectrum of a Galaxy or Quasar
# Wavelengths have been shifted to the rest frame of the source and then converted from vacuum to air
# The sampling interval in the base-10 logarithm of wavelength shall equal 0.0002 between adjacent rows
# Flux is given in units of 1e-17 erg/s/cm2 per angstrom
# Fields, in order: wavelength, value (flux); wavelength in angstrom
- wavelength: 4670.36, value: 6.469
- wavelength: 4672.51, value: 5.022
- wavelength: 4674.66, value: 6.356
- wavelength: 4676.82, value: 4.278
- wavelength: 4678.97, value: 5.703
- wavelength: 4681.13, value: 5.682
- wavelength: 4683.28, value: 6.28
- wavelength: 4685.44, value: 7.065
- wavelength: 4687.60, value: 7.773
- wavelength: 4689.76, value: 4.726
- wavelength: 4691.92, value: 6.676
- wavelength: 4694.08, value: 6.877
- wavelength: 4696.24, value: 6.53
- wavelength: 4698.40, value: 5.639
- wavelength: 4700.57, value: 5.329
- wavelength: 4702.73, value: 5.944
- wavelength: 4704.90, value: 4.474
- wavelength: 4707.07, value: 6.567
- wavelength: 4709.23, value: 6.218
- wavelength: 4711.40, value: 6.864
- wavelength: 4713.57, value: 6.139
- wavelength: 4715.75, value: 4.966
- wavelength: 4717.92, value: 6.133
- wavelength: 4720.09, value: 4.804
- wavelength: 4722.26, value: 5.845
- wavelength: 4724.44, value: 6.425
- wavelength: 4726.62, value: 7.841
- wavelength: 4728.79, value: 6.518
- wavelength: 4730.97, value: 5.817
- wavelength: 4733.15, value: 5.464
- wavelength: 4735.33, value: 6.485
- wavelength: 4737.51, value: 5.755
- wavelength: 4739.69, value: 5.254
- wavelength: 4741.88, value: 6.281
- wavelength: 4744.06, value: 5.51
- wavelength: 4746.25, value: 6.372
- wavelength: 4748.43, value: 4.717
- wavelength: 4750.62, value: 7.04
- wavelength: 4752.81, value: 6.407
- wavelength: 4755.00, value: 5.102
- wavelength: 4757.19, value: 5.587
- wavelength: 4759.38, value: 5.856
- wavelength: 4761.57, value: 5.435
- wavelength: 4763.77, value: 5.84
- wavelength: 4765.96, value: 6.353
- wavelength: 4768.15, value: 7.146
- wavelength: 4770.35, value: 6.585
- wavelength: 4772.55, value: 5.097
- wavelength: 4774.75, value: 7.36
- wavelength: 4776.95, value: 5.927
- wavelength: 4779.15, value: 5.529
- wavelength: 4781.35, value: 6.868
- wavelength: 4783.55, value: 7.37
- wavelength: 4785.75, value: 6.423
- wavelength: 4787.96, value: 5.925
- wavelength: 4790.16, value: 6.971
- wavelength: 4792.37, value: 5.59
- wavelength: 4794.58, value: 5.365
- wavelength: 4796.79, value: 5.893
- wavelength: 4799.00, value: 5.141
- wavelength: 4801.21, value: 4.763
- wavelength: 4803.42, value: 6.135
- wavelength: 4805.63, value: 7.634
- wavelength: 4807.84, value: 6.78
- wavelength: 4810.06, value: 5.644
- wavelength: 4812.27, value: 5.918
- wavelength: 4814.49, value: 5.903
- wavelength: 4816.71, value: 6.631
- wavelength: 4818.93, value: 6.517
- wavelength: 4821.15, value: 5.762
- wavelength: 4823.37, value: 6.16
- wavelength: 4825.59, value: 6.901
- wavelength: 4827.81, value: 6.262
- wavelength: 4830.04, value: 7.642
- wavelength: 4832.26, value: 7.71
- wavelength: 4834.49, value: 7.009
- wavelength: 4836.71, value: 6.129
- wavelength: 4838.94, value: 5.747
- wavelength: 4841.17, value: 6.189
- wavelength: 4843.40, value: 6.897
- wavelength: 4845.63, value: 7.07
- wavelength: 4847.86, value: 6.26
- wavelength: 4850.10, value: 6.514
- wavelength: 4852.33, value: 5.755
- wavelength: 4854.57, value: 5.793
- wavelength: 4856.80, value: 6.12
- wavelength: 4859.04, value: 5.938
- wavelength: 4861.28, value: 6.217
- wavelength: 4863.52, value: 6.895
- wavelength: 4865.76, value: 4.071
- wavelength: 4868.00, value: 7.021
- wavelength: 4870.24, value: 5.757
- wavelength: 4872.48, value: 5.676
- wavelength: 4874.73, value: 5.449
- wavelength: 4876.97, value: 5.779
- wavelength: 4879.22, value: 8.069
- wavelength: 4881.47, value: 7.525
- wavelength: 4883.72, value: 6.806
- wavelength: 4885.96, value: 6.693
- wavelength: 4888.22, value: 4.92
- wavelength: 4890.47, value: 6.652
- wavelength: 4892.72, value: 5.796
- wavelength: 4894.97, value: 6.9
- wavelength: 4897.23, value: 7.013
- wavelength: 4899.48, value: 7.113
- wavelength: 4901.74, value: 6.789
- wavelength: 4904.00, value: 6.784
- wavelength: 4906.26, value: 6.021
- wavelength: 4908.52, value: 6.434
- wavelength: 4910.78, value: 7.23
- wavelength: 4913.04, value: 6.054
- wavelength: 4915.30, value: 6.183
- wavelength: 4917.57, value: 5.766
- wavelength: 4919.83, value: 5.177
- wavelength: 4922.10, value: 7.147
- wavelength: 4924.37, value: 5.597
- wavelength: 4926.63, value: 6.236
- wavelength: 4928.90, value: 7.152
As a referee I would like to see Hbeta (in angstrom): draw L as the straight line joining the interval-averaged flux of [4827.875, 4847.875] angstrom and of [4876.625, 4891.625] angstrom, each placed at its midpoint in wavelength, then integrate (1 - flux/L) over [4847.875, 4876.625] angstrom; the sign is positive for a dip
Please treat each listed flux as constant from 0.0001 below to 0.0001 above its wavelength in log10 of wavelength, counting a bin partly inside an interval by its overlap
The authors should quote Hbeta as 3.3 angstrom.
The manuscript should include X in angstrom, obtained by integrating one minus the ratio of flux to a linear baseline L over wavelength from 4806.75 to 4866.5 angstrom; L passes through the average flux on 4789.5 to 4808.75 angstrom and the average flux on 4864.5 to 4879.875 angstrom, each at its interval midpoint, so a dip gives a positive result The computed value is -3.7 angstrom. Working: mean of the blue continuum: 6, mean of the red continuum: 5.92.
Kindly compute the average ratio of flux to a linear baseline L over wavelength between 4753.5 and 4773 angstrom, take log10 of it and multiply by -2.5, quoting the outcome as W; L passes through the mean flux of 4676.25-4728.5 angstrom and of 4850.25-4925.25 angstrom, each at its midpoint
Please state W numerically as 0.04 mag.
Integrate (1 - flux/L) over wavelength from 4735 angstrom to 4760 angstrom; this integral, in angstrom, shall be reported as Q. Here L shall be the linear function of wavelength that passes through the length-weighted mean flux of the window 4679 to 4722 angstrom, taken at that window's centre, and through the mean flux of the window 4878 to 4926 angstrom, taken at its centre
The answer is 1.2 angstrom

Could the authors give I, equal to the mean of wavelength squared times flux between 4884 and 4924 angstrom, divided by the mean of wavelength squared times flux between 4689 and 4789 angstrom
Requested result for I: 1.13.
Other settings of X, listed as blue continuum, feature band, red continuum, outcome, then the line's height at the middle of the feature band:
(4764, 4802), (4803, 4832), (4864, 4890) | -1.60 angstrom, 6.16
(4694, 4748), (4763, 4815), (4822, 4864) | 0.59 angstrom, 6.25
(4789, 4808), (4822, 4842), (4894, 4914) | -1.33 angstrom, 6.22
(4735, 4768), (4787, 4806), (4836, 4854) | 0.69 angstrom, 6.09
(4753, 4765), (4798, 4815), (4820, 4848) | 0.70 angstrom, 6.25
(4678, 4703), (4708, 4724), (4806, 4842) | 0.93 angstrom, 6.25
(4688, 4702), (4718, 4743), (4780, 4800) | 0.20 angstrom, 6.1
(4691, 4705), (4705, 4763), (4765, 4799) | 1.59 angstrom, 6.12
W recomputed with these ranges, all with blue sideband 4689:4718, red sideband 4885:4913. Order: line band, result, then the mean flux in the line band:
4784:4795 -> 0.00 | 6.17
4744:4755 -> 0.02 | 5.96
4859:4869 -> 0.07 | 6.03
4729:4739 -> 0.02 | 5.91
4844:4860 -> 0.02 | 6.23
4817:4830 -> -0.03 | 6.45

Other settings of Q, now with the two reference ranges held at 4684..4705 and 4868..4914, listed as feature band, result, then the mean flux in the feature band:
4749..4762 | 0.8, 5.88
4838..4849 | -0.1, 6.44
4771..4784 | 0.0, 6.32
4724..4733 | -0.4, 6.54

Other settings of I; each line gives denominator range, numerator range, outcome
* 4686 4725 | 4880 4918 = 1.18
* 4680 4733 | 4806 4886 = 1.10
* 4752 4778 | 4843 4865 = 1.08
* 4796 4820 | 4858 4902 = 1.07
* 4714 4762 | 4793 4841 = 1.10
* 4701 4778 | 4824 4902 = 1.13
